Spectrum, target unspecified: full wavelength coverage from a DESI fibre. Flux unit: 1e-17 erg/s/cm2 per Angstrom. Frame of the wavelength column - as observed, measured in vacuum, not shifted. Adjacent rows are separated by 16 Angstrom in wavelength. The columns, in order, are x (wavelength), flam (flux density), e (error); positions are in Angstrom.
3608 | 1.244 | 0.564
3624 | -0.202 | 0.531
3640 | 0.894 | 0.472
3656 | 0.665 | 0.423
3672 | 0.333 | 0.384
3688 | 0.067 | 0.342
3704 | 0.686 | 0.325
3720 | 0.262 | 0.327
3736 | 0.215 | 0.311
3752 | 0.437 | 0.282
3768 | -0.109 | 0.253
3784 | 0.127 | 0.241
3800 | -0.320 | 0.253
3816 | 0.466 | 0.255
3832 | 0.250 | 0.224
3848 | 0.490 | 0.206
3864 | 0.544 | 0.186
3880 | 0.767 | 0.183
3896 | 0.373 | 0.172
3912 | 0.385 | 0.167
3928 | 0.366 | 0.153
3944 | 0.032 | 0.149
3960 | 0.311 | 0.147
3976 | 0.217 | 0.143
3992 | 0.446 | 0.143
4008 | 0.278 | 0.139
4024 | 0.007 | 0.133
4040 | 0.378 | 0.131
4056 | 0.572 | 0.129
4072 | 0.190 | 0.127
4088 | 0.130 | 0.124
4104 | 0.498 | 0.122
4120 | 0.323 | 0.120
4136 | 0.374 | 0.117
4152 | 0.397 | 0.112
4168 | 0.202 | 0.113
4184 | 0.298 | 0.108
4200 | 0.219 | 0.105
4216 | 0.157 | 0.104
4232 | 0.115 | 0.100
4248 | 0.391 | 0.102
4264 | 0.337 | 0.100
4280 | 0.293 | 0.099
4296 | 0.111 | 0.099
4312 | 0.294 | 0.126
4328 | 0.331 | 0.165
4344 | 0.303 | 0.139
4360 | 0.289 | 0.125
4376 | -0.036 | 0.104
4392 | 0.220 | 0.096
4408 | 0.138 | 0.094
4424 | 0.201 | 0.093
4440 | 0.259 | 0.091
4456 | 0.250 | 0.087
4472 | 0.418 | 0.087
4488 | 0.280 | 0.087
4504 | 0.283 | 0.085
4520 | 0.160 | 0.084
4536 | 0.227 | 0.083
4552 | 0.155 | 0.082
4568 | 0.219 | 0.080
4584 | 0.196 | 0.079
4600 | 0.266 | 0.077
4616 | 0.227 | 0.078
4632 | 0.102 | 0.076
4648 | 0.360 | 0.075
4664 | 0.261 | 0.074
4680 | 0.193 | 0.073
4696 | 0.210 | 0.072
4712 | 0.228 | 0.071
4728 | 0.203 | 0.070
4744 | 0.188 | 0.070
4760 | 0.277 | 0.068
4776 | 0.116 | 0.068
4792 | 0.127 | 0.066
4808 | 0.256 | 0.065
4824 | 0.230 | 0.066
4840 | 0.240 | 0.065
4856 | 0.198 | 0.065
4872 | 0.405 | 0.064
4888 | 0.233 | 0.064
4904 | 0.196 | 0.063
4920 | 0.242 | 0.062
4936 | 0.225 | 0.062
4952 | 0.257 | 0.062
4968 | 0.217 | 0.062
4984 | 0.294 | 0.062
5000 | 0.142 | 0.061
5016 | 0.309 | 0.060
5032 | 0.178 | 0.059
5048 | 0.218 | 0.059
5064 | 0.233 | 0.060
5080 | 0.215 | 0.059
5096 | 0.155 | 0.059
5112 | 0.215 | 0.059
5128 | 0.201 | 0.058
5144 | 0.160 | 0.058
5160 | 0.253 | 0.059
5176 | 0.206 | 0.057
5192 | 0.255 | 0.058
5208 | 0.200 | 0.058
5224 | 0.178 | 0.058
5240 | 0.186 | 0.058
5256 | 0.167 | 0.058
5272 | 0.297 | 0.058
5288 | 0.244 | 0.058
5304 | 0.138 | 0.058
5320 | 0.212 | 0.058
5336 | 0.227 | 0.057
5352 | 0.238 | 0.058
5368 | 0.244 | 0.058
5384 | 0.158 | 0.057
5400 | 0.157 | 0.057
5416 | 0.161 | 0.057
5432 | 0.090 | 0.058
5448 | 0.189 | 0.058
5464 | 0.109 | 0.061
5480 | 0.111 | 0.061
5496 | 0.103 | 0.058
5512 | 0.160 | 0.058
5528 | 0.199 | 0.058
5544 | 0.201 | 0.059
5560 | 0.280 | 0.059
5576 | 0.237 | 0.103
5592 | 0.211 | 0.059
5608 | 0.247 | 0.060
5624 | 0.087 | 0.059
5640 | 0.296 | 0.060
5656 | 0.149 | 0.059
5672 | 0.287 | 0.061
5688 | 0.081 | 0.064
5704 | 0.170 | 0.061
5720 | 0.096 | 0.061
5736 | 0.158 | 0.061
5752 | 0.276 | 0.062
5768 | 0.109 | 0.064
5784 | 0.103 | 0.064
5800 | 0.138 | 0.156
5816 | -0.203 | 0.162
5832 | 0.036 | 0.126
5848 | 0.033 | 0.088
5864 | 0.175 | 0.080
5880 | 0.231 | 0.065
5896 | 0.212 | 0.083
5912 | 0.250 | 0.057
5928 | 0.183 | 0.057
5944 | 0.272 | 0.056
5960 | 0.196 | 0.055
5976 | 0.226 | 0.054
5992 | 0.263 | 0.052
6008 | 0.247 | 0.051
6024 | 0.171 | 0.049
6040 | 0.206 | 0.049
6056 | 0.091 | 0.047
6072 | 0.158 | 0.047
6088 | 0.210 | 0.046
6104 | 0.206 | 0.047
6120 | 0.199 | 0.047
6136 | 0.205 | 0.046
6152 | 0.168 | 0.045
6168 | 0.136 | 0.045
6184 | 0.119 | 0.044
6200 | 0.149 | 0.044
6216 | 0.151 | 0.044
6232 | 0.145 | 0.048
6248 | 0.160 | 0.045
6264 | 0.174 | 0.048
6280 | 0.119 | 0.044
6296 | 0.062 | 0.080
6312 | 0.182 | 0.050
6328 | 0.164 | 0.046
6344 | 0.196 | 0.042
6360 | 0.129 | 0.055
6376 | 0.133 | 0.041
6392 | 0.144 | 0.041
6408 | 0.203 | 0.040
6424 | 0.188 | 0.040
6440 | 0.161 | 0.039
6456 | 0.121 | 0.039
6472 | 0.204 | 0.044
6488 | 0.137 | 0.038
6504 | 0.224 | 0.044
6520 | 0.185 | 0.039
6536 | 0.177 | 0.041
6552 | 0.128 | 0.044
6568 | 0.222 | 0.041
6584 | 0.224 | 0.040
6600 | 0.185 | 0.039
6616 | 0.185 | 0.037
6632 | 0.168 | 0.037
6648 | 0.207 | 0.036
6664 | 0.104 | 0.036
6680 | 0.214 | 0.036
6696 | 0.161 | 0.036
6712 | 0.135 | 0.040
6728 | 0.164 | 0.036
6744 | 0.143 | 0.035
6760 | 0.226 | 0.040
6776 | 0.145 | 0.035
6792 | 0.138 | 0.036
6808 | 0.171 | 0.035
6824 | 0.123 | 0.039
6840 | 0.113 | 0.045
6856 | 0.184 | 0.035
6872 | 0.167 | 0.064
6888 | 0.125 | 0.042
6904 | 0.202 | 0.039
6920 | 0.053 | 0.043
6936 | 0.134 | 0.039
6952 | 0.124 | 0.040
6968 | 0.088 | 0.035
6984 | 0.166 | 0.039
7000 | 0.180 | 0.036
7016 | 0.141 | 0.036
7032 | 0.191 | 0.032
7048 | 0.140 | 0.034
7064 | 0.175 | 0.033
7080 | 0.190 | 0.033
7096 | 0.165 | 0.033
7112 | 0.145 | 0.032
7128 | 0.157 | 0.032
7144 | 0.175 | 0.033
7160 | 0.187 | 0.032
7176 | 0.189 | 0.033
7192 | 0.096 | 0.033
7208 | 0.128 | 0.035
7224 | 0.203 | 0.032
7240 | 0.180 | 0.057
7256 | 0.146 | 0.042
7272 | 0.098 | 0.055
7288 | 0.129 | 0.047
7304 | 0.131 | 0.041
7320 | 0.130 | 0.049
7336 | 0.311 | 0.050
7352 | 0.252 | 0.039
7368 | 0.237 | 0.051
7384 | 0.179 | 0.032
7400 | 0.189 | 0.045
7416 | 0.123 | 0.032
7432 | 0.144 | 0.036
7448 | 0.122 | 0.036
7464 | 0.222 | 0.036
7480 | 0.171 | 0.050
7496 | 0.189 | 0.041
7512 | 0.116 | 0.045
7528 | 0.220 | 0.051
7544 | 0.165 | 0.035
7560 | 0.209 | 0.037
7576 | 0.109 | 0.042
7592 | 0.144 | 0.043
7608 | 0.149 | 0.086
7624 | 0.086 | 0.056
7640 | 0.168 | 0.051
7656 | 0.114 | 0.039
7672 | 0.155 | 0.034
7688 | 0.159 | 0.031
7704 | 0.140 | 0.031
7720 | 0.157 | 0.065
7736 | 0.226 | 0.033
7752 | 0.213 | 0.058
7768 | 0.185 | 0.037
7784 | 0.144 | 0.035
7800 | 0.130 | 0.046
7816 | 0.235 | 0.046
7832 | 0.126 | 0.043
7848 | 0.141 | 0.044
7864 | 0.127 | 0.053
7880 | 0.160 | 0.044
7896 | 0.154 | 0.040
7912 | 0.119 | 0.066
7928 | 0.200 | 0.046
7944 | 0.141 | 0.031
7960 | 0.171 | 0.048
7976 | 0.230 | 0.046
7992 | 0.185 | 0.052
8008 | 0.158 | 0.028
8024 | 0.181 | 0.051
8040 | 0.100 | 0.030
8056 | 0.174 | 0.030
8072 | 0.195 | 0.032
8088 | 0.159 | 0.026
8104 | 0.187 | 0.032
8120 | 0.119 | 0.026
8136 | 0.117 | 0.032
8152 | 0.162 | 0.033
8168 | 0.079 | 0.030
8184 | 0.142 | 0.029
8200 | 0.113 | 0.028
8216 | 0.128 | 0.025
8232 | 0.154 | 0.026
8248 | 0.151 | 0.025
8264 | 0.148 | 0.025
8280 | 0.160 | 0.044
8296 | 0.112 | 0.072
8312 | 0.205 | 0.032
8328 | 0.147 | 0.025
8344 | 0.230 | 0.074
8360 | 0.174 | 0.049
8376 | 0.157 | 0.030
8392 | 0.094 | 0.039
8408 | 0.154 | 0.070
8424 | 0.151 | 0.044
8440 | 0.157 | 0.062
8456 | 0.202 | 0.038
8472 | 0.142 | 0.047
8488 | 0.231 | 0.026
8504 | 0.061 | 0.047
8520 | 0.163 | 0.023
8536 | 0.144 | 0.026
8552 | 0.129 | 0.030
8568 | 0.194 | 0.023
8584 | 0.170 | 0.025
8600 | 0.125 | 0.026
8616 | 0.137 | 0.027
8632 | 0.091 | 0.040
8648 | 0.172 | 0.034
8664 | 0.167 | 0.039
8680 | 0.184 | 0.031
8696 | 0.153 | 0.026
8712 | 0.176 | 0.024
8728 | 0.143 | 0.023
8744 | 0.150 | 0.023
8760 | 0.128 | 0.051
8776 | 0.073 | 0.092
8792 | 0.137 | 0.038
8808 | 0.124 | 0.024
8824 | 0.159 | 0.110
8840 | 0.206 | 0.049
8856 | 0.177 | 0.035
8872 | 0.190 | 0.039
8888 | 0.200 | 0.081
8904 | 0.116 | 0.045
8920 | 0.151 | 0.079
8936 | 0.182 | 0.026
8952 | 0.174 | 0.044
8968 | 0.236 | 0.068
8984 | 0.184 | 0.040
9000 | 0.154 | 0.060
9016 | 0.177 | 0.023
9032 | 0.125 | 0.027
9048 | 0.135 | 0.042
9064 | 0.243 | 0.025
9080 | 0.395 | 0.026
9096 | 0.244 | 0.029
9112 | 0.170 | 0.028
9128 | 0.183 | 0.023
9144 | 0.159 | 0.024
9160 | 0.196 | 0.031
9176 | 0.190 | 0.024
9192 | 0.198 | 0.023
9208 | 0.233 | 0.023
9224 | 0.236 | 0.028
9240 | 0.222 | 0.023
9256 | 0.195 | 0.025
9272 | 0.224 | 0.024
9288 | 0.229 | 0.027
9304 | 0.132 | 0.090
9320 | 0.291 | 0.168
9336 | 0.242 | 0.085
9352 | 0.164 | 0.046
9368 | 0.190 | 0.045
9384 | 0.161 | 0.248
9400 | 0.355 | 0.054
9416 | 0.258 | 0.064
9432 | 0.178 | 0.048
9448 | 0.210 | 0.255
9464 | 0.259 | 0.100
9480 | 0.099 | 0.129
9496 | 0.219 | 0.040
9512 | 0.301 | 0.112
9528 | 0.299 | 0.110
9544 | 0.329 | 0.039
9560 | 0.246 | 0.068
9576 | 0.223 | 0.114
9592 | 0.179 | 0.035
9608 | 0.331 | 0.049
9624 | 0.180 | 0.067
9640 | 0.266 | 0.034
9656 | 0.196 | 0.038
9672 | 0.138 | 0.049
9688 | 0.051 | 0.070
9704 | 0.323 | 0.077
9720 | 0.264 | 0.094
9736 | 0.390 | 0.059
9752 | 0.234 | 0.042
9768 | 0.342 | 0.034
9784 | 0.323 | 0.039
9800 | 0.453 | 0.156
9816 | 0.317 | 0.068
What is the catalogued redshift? 1.436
